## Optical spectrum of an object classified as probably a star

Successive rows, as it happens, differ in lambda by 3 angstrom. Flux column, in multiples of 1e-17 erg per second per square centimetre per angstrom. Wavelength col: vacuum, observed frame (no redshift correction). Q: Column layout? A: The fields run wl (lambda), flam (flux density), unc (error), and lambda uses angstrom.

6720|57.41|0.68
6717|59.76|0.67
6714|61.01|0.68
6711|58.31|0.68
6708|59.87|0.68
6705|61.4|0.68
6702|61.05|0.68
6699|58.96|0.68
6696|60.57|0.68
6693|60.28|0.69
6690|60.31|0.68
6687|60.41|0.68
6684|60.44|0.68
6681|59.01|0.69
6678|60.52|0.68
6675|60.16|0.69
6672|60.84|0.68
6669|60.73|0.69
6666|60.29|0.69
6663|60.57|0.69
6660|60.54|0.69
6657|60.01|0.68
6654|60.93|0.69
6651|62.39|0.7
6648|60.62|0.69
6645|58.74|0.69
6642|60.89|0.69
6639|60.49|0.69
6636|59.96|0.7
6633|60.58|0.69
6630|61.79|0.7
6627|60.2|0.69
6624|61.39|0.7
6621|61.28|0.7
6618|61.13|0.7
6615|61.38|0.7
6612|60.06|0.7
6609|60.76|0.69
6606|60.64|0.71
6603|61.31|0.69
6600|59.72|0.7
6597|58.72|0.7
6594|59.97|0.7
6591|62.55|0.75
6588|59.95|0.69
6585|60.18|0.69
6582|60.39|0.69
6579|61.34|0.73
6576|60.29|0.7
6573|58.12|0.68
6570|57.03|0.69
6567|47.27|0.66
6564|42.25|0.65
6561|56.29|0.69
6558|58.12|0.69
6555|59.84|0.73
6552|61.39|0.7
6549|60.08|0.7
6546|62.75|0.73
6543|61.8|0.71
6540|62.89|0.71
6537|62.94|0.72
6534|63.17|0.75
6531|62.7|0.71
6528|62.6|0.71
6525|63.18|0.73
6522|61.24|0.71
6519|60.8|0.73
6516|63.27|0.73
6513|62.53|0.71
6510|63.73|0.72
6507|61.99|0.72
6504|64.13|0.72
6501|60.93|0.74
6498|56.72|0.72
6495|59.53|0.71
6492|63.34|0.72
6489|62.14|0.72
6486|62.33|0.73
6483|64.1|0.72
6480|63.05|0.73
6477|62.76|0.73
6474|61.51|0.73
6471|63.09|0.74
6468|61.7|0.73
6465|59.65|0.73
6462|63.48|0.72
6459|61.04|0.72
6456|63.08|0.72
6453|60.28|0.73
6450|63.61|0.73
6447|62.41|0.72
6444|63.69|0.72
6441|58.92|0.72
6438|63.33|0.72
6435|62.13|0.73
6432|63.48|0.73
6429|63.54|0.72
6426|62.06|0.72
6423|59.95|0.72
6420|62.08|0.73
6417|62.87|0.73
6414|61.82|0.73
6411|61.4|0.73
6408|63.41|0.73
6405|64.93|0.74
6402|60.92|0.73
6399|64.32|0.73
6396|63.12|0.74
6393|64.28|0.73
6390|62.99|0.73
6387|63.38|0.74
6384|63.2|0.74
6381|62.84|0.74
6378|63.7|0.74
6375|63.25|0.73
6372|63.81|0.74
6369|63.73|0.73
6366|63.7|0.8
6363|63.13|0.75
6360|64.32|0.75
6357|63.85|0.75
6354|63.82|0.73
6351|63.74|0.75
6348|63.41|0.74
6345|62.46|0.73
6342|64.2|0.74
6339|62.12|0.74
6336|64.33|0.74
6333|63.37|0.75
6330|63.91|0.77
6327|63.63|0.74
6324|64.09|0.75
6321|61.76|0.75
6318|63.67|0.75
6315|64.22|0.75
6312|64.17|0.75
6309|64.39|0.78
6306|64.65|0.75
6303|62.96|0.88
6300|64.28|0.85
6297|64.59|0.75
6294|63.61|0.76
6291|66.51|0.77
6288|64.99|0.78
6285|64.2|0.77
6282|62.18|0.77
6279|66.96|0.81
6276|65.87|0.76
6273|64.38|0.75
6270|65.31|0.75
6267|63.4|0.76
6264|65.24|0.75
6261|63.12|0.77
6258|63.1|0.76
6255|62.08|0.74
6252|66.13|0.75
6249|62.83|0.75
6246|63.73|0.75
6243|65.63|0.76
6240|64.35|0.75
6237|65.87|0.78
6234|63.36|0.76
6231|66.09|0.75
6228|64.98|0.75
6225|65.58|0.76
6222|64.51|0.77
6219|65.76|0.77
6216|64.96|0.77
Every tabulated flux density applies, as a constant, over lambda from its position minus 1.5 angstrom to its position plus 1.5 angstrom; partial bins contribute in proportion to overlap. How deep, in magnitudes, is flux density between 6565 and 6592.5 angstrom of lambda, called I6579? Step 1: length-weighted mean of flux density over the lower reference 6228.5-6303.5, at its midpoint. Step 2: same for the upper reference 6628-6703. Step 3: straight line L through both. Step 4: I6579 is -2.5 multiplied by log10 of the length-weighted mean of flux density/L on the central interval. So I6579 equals 0.06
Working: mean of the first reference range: 64.5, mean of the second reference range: 60.4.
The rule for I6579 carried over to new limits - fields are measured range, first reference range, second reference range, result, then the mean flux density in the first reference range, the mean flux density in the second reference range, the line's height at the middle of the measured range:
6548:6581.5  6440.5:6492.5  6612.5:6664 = 0.09 mag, 62.3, 60.7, 61.4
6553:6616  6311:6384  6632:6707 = 0.05 mag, 63.5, 60.4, 61.2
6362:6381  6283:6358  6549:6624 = -0.01 mag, 63.9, 58.8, 62.9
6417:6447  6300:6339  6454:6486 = 0.01 mag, 63.7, 62.3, 62.7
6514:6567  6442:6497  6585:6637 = 0.03 mag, 62.2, 60.7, 61.4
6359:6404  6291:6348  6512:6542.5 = 0.00 mag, 63.8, 62.5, 63.4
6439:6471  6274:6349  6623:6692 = 0.01 mag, 64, 60.5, 62.6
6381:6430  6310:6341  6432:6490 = 0.00 mag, 63.6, 62.3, 62.8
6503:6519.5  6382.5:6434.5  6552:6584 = -0.07 mag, 62.8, 56.4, 58.7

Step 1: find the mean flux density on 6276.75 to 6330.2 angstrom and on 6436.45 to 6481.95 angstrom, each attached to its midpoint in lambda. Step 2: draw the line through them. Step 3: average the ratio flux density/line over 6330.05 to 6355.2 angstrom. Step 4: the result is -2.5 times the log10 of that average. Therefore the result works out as 0.00 mag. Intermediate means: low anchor 64.2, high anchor 62.1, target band 63.5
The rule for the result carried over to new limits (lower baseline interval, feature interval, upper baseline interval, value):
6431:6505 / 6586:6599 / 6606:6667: 0.014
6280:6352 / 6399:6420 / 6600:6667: 0.005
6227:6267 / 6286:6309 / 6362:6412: -0.009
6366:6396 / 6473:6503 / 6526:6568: -0.019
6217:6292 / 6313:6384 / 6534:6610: -0.009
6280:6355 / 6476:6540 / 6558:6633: -0.032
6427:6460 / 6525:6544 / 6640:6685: -0.021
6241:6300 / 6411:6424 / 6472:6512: 0.020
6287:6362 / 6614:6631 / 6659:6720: -0.006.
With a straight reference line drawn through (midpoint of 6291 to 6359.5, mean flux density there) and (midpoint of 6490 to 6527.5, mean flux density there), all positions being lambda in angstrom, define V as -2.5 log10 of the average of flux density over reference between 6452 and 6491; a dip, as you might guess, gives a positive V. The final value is 0.00 mag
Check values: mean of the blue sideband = 63.8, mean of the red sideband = 61.8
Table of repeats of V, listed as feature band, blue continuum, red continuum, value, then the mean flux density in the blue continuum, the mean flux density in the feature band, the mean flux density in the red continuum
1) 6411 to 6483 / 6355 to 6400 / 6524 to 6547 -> 0.02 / 63.6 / 62.2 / 62.7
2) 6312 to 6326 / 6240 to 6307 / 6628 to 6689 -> 0.01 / 64.4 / 63.5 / 60.5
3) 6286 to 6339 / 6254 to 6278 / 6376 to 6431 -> -0.01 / 64.2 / 64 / 62.8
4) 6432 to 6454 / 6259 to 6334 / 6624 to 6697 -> 0.01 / 64.2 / 62.2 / 60.5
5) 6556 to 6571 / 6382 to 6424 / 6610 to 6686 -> 0.17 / 62.8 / 52.3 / 60.6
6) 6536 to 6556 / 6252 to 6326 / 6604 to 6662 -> 0.00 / 64.2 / 61.7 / 60.7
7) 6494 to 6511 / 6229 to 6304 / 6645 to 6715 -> 0.02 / 64.4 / 61.1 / 60.4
